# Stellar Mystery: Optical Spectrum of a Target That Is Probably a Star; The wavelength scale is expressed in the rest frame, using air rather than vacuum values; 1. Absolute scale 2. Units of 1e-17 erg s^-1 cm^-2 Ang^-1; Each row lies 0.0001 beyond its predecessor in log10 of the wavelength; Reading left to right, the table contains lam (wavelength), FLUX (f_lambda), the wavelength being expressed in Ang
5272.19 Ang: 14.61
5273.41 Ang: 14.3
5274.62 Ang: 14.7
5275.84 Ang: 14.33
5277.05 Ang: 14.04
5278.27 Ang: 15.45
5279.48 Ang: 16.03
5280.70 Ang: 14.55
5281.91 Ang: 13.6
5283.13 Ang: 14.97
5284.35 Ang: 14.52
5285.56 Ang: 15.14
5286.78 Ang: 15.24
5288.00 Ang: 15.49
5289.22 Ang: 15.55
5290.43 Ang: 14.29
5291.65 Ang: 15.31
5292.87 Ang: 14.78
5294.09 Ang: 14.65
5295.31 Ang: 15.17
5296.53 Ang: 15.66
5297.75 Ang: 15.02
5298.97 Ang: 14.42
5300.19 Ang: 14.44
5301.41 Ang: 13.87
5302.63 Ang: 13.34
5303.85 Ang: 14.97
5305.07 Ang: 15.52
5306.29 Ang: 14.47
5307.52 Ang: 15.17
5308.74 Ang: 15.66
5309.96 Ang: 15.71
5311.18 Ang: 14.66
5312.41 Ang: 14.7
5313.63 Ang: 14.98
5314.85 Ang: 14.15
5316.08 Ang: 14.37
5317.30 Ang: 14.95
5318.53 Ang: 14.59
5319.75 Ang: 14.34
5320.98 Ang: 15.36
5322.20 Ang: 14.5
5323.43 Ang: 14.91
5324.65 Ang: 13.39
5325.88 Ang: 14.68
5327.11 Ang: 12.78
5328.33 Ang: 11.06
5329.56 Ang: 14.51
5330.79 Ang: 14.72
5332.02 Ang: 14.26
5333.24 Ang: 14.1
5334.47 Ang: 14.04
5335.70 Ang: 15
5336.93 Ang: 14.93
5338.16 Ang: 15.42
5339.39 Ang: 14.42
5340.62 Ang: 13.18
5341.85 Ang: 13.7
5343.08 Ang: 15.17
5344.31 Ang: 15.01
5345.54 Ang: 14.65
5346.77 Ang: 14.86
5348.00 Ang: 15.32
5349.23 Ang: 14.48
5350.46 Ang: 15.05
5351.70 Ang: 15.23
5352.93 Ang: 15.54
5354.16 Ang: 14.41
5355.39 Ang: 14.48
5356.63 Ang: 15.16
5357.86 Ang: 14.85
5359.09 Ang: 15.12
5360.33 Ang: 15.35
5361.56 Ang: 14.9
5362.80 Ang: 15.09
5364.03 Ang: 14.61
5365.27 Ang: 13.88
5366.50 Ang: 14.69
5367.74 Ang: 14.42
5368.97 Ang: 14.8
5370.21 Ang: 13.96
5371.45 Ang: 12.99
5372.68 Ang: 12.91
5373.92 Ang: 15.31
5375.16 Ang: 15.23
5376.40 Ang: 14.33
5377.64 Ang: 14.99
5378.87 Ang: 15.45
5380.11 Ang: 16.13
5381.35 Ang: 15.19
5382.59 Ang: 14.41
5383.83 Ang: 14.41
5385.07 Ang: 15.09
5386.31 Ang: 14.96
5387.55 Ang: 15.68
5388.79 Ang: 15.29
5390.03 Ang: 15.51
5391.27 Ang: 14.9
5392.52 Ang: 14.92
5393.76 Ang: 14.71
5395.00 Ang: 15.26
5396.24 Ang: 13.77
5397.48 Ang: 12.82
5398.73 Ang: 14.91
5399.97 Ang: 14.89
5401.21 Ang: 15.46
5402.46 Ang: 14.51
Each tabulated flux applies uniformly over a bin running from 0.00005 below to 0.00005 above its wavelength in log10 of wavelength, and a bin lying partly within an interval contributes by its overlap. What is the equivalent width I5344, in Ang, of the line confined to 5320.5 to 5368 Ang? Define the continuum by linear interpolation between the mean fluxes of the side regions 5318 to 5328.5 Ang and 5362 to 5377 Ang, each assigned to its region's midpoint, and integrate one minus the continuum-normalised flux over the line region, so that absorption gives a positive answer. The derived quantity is -1.13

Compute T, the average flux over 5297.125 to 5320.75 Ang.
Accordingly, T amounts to 14.7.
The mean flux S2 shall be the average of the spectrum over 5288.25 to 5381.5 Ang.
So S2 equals 14.6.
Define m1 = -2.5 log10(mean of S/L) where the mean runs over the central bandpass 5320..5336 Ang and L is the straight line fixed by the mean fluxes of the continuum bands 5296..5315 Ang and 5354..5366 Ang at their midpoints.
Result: 0.05 mag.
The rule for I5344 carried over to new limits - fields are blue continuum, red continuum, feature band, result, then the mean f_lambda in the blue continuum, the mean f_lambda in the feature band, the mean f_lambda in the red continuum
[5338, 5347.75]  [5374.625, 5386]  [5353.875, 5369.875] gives 0.0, 14.5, 14.7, 15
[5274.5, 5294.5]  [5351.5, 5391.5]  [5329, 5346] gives 0.4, 14.9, 14.5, 14.8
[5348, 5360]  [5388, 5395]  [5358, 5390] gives 0.5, 15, 14.8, 15.1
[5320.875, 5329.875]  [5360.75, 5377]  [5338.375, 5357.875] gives -0.8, 13.8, 14.7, 14.4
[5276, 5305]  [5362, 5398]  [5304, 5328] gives 0.2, 14.8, 14.6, 14.7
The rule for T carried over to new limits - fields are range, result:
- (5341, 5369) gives 14.8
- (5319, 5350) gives 14.4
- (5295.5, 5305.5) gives 14.7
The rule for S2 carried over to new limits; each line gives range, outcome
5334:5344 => 14.5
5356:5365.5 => 14.9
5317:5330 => 14.1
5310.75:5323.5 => 14.7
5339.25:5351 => 14.6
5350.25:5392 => 14.8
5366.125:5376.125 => 14.3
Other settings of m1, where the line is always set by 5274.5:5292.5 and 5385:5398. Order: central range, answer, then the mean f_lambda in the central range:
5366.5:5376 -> 0.04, 14.3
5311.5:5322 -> 0.01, 14.7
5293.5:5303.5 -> 0.02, 14.6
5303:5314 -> -0.01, 15.1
